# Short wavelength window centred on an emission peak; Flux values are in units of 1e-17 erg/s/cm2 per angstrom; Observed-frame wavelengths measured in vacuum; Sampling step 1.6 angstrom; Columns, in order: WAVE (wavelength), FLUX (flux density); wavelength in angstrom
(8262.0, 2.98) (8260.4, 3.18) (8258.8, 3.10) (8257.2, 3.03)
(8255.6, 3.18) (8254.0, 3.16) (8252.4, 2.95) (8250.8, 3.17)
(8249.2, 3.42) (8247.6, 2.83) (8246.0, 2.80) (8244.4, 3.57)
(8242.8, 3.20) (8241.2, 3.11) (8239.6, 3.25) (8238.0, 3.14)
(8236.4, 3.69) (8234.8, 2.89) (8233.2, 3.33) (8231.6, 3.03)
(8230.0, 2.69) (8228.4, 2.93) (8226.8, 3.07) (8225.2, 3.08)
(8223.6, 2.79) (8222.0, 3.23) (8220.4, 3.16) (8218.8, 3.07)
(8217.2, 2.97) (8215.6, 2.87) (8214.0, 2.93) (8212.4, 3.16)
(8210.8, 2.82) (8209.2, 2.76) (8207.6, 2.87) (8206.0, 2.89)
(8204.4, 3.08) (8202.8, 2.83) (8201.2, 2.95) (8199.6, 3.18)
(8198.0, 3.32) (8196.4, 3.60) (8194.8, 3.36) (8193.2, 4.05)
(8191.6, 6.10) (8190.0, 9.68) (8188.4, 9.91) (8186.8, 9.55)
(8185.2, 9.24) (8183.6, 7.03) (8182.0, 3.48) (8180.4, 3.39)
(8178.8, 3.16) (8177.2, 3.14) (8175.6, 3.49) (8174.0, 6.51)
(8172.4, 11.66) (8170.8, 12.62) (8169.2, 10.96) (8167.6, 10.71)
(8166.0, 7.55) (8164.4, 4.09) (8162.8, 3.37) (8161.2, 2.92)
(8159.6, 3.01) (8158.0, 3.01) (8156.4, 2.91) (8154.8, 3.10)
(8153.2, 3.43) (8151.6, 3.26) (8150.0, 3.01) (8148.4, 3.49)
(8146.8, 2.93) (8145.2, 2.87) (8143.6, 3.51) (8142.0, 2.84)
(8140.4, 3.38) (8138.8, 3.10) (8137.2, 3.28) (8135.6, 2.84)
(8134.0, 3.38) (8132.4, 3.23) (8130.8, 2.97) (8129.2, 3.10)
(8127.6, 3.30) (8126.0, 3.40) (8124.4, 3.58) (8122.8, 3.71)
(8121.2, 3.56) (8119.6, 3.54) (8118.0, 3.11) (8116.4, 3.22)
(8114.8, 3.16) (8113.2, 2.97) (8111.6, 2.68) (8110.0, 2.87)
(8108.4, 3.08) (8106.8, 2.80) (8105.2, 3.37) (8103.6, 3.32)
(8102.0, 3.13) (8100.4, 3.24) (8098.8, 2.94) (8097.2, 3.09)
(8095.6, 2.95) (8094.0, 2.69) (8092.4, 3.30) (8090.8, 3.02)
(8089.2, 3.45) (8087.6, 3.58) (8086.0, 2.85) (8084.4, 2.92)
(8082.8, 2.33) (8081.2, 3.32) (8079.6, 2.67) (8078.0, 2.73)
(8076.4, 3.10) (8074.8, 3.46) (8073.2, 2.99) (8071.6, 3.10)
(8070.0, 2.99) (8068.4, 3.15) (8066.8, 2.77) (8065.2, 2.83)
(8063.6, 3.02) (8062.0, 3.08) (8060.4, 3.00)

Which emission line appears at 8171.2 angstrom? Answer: [S II] 6716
